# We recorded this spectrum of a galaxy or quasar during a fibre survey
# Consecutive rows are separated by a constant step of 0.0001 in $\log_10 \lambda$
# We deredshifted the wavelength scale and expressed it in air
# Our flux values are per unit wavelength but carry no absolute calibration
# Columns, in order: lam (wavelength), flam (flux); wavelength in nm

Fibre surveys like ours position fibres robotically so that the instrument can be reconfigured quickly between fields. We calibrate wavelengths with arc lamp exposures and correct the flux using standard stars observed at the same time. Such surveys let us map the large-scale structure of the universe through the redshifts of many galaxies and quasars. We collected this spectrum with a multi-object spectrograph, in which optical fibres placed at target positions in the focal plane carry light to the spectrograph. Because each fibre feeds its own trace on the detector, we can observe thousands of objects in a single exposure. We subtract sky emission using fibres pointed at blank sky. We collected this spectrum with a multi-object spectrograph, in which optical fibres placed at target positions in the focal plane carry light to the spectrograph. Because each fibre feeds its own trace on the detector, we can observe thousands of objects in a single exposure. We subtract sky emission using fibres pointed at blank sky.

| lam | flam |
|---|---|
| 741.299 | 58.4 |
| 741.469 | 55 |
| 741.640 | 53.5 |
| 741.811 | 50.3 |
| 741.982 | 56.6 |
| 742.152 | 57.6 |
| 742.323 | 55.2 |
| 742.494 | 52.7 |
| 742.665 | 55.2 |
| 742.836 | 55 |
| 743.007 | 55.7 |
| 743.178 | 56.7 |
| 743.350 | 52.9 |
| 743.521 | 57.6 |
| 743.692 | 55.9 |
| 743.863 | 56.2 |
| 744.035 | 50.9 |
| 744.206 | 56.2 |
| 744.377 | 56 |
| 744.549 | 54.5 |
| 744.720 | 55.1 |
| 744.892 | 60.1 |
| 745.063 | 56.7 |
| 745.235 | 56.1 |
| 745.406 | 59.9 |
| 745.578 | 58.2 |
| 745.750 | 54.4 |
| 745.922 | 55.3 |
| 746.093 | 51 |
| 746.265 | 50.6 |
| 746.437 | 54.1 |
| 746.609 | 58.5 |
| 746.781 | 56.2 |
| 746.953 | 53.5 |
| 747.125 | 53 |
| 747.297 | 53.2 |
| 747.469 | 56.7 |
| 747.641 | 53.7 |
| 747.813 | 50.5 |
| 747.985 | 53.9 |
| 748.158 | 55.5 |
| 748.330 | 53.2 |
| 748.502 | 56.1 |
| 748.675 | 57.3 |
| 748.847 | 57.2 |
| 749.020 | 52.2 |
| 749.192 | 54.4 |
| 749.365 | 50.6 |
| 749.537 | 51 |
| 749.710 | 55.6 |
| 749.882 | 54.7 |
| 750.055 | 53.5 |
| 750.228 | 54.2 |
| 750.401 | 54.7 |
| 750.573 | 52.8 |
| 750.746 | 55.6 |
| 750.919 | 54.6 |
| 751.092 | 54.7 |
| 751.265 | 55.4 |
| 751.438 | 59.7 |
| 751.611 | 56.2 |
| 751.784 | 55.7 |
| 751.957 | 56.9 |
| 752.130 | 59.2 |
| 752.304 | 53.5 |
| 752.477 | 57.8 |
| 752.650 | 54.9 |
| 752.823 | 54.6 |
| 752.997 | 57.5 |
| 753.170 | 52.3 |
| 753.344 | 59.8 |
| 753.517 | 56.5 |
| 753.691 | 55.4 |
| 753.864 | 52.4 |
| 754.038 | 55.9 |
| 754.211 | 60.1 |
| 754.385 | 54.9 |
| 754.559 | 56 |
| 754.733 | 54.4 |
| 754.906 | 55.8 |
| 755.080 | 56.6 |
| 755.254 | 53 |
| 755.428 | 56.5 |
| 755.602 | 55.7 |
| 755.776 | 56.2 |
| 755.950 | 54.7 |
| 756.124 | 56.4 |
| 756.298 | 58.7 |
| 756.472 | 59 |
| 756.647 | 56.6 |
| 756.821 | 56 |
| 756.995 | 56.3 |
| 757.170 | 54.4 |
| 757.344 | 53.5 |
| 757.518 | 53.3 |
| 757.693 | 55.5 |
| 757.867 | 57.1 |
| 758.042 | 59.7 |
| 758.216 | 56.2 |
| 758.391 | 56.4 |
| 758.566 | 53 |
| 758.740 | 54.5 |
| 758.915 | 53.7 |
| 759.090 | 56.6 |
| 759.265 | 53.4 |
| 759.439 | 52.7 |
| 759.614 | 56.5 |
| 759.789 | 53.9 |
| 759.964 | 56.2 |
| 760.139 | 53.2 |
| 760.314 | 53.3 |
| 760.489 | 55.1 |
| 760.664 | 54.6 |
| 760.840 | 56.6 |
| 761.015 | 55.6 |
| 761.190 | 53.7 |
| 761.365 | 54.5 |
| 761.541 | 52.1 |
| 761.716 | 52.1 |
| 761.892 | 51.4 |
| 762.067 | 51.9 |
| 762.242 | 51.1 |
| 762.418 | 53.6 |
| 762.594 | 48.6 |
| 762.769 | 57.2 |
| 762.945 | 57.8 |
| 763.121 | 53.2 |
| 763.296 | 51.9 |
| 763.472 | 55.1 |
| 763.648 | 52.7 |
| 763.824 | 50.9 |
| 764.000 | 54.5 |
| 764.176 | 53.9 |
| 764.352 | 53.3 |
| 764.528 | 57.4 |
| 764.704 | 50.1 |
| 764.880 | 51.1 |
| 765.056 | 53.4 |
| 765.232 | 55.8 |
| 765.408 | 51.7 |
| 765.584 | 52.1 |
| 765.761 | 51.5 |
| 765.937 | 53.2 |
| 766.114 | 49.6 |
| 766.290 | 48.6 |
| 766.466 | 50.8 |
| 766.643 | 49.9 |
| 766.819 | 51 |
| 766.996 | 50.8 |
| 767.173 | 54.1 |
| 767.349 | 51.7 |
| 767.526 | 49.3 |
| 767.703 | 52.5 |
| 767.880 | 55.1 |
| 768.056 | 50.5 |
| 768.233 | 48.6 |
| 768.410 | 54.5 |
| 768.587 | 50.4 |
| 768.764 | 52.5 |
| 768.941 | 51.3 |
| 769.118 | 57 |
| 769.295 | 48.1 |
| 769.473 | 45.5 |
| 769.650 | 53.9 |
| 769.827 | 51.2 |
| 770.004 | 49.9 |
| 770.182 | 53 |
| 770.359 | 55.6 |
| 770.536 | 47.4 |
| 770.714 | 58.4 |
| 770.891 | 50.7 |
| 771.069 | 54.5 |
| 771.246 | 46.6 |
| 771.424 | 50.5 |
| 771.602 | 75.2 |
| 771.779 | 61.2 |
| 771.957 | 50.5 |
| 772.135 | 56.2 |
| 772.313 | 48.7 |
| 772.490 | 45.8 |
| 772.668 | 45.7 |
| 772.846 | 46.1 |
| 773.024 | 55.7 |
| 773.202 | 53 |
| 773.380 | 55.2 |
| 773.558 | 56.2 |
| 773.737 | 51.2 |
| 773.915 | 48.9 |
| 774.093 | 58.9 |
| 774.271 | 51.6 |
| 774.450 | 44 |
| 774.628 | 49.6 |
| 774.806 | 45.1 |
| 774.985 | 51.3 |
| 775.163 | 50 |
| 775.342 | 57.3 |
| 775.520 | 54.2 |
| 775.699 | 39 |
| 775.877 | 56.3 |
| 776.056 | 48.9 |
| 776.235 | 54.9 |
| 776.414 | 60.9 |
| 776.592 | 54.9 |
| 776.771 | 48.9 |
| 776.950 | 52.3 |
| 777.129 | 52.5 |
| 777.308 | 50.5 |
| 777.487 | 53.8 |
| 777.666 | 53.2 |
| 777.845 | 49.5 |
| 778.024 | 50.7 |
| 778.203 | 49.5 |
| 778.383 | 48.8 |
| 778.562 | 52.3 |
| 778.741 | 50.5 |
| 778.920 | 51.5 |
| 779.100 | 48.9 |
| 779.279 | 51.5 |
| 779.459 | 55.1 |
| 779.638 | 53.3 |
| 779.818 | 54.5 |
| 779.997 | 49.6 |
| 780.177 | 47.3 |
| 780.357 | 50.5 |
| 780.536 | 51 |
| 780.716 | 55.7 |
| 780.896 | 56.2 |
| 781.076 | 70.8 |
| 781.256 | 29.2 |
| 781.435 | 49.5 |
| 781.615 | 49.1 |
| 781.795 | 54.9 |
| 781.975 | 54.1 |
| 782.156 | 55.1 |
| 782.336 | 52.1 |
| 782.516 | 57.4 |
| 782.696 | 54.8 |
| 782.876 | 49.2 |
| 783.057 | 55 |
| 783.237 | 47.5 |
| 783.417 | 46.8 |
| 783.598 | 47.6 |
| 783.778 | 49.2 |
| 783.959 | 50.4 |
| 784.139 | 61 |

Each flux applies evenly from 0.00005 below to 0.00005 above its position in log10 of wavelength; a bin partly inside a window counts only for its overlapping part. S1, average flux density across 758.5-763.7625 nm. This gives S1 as 53.8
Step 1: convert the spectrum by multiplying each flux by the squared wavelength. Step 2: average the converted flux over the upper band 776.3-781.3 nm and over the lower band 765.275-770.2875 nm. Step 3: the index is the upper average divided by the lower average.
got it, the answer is 1.04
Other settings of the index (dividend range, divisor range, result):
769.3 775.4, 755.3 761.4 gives 0.98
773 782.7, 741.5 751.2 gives 1.03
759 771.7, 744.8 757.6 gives 0.99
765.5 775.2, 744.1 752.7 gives 1.00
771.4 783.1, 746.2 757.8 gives 1.01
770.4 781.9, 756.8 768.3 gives 1.01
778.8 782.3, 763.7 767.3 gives 1.04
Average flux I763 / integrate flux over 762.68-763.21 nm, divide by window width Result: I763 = 56.1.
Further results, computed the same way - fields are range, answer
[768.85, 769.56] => 50.4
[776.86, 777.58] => 52.3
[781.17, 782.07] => 47.5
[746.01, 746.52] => 51.9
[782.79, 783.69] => 49.2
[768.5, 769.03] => 51.4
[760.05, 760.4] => 53.3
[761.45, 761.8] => 52.1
